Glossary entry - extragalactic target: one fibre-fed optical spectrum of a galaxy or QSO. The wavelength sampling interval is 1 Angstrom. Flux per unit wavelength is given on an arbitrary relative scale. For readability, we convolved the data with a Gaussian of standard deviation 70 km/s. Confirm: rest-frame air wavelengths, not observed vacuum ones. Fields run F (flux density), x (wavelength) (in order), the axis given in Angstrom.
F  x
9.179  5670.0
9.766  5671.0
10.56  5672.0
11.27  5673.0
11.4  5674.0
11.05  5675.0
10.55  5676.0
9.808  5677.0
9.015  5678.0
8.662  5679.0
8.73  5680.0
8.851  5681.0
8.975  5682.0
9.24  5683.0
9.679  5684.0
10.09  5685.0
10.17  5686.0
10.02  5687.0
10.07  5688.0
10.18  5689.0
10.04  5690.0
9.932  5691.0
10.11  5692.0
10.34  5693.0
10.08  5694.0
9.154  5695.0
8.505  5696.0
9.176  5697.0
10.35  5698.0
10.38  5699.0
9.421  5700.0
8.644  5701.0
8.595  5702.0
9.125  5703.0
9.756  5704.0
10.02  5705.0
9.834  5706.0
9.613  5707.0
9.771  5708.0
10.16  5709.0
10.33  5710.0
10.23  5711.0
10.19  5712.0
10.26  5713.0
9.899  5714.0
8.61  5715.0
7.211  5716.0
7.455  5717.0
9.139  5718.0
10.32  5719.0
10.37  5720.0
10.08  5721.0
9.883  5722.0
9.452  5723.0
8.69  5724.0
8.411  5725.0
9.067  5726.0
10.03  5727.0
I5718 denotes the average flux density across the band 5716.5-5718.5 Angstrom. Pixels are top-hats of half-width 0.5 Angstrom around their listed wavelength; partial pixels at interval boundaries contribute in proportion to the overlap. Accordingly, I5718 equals 8.3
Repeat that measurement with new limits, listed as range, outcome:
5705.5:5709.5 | 9.84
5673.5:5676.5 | 11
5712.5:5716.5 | 8.99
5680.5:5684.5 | 9.19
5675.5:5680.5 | 9.35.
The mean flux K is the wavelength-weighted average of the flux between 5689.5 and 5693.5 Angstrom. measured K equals 10.1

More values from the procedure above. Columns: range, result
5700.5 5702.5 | 8.62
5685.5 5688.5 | 10.1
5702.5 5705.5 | 9.63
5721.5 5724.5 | 9.34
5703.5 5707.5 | 9.81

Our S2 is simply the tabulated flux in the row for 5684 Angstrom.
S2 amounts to 9.679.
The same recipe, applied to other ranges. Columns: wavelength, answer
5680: 8.73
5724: 8.69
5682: 8.975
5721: 10.08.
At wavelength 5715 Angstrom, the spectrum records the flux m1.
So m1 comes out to 8.61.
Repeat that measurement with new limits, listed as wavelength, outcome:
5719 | 10.32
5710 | 10.33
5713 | 10.26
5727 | 10.03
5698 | 10.35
